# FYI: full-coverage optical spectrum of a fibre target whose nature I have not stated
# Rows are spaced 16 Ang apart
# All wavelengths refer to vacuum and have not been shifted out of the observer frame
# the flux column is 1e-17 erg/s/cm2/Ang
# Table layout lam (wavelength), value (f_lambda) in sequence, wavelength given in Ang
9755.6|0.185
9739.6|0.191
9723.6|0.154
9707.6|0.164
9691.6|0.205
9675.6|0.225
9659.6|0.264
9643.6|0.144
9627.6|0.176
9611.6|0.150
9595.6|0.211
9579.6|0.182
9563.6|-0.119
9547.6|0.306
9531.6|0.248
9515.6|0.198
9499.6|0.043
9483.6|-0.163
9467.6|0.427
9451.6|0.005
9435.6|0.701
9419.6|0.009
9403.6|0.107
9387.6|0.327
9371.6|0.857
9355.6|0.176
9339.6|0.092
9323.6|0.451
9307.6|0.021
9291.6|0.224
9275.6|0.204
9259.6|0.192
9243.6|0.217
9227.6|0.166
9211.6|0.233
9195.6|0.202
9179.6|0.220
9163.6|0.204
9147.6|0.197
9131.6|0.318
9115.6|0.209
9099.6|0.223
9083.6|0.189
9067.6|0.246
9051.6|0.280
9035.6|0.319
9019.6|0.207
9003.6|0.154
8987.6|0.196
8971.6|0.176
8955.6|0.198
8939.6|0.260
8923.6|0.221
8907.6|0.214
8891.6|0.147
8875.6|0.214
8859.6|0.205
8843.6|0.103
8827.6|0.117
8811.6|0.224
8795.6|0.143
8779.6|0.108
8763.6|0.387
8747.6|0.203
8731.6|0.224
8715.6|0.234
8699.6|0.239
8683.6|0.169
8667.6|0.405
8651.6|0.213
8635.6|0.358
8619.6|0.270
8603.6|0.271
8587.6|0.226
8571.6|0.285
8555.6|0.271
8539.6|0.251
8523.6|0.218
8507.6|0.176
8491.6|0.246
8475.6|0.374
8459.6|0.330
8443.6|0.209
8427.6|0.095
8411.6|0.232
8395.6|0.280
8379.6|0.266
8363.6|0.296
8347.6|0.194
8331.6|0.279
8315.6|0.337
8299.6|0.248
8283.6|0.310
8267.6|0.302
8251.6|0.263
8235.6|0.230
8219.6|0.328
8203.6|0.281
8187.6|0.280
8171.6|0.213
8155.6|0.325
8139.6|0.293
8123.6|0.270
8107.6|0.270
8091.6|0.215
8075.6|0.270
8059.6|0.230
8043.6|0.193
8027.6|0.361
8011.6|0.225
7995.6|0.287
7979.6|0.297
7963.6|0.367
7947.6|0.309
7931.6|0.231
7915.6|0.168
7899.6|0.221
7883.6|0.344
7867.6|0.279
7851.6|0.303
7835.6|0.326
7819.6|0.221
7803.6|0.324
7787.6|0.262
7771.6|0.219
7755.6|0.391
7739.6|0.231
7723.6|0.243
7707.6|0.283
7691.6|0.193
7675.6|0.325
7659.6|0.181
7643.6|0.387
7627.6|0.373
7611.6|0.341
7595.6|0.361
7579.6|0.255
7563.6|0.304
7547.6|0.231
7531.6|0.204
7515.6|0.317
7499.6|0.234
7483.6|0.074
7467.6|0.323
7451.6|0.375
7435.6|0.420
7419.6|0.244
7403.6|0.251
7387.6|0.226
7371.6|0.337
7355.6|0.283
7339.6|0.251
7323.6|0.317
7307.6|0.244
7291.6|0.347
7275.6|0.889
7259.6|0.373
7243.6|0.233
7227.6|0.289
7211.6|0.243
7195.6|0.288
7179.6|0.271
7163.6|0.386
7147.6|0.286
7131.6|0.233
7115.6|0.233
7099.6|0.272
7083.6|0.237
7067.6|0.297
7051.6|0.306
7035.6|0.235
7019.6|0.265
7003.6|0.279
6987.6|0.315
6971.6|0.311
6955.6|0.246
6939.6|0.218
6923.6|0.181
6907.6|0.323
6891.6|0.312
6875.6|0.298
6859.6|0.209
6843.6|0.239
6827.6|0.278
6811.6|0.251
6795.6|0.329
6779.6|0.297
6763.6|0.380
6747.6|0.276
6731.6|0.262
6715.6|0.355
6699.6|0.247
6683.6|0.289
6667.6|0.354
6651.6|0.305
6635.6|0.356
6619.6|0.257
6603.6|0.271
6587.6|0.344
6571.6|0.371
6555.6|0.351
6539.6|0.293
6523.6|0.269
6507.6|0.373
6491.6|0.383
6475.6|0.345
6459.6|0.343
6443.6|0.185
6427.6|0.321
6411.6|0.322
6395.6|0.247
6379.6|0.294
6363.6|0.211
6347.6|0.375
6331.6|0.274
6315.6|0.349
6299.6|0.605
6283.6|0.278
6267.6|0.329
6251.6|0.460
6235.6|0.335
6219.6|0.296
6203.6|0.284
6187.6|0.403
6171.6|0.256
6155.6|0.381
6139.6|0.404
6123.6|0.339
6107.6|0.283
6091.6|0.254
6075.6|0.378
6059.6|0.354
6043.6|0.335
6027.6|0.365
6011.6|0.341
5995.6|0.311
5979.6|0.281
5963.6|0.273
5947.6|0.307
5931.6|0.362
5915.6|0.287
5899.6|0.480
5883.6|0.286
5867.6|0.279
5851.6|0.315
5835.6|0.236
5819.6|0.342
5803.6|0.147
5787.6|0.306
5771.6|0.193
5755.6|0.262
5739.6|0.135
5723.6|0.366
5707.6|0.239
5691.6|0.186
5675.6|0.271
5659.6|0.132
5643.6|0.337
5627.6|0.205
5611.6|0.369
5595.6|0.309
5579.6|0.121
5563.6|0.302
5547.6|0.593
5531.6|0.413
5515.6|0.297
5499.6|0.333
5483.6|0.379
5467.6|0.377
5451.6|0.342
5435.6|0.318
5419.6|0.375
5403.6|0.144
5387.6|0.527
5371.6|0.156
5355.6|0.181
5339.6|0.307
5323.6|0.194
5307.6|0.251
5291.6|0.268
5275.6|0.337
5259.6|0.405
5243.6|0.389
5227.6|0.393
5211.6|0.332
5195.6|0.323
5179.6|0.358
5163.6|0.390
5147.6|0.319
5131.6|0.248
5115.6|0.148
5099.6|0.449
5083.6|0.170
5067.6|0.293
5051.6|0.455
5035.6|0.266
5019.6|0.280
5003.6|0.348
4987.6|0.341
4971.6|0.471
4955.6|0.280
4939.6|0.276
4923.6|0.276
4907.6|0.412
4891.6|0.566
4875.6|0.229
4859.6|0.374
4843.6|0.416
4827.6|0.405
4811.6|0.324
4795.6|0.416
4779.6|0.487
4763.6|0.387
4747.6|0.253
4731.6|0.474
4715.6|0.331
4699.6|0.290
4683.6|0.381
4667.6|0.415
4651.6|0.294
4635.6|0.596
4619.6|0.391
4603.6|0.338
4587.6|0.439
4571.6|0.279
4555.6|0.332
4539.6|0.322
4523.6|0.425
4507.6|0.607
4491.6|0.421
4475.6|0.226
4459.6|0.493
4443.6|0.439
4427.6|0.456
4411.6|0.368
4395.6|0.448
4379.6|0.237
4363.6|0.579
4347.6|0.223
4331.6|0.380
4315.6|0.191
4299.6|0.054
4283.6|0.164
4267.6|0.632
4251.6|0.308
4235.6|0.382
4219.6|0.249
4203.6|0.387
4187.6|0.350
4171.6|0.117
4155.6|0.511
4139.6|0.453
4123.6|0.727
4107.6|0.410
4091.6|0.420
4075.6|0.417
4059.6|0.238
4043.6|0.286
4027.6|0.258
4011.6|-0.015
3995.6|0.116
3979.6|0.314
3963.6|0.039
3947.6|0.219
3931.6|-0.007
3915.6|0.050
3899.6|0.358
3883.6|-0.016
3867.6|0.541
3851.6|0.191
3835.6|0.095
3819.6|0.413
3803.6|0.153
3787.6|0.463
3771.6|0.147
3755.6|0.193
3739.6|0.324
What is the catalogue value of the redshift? 0.107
